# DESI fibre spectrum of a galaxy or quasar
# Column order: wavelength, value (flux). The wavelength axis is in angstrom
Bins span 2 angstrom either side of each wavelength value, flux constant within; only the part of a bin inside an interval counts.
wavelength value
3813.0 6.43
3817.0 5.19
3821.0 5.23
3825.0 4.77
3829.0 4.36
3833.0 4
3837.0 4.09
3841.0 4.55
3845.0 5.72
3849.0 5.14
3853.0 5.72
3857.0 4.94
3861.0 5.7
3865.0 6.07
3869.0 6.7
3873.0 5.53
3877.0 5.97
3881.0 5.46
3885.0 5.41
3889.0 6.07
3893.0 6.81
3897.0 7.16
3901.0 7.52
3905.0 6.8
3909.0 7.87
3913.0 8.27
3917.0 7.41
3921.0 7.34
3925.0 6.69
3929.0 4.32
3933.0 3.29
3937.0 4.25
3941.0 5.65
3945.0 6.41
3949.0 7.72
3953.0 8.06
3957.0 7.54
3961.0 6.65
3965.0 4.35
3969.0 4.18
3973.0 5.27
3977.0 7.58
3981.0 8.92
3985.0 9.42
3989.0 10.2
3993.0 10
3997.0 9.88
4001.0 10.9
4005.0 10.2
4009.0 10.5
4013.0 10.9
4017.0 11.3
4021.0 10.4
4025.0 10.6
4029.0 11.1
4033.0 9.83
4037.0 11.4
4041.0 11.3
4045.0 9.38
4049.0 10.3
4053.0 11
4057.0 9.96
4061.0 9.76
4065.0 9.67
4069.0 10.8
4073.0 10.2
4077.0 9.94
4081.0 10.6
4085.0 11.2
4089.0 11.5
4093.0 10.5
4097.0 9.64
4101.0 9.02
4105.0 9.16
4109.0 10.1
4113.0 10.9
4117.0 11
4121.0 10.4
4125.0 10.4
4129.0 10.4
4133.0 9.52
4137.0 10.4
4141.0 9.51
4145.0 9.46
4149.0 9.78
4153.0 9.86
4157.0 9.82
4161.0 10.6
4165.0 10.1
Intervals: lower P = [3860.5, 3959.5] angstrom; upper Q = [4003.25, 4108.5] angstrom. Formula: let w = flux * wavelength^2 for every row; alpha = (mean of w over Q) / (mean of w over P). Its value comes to 1.74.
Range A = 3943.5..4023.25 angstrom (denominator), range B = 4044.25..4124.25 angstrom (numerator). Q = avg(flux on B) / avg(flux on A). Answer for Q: 1.2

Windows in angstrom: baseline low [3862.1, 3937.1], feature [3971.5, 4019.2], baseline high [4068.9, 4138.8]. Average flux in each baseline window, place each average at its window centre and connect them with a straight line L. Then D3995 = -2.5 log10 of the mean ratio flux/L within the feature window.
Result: -0.17 mag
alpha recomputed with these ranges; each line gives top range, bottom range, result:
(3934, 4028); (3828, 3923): 1.45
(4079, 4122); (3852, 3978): 1.83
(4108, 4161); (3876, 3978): 1.78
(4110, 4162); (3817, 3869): 2.30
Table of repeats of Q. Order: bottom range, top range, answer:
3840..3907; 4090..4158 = 1.68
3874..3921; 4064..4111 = 1.50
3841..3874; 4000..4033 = 1.90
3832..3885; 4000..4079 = 1.95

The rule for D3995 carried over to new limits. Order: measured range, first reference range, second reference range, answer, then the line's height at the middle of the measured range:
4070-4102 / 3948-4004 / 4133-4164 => -0.132 mag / 9.19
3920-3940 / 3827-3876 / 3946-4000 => 0.314 mag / 6.83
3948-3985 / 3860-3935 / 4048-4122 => 0.146 mag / 7.8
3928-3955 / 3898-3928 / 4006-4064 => 0.379 mag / 8.06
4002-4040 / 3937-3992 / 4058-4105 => -0.245 mag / 8.56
